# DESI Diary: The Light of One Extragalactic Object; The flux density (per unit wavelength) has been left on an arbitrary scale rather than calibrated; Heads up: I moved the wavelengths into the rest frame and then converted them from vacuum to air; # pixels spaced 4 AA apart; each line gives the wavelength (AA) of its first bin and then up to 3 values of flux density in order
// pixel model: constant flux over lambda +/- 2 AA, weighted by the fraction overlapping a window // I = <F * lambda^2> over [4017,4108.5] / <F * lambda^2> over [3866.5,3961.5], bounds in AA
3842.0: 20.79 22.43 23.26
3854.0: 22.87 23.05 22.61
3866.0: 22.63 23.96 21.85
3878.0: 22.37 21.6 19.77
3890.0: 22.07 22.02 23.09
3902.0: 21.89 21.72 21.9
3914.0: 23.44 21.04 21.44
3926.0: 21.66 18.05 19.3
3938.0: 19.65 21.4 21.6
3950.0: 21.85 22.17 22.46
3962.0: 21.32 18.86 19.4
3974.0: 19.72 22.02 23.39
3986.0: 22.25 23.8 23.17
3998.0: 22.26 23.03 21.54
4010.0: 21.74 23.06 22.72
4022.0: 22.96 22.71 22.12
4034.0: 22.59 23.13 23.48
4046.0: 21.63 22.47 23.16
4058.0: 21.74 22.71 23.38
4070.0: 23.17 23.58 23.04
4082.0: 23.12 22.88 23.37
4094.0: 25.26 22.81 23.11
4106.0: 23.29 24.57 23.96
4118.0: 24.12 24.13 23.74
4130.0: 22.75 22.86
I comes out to 1.1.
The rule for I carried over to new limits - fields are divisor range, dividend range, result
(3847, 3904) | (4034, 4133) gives 1.16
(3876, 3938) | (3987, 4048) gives 1.12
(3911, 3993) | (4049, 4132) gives 1.18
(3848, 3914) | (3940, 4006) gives 1.02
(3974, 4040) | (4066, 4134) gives 1.09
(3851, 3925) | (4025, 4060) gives 1.10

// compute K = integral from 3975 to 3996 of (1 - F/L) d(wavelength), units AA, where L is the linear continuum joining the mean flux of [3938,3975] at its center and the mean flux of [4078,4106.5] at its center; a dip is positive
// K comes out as -1.3 AA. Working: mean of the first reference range 20.9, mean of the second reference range 23.4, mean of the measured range 22.8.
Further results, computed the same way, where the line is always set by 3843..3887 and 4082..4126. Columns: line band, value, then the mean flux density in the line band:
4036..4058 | 0.7 AA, 22.7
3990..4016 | 0.7 AA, 22.6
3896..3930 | 1.3 AA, 21.8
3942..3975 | 2.8 AA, 21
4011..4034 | 0.6 AA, 22.7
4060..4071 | 0.2 AA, 23.1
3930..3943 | 1.8 AA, 19.7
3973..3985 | 0.6 AA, 21.9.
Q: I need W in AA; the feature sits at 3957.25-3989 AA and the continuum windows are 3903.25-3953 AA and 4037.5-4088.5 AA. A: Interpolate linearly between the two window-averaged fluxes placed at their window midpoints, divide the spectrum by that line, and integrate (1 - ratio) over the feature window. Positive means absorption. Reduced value 0.7 AA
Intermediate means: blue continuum 21.1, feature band 21.2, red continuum 22.9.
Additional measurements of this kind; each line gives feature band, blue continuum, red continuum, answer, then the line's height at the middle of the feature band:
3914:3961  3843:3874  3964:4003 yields 2.3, 22.2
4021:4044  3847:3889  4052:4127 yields 0.3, 23.2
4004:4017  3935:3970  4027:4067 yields -0.1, 22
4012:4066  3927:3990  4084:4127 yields -0.4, 22.5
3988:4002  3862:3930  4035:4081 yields -0.4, 22.5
